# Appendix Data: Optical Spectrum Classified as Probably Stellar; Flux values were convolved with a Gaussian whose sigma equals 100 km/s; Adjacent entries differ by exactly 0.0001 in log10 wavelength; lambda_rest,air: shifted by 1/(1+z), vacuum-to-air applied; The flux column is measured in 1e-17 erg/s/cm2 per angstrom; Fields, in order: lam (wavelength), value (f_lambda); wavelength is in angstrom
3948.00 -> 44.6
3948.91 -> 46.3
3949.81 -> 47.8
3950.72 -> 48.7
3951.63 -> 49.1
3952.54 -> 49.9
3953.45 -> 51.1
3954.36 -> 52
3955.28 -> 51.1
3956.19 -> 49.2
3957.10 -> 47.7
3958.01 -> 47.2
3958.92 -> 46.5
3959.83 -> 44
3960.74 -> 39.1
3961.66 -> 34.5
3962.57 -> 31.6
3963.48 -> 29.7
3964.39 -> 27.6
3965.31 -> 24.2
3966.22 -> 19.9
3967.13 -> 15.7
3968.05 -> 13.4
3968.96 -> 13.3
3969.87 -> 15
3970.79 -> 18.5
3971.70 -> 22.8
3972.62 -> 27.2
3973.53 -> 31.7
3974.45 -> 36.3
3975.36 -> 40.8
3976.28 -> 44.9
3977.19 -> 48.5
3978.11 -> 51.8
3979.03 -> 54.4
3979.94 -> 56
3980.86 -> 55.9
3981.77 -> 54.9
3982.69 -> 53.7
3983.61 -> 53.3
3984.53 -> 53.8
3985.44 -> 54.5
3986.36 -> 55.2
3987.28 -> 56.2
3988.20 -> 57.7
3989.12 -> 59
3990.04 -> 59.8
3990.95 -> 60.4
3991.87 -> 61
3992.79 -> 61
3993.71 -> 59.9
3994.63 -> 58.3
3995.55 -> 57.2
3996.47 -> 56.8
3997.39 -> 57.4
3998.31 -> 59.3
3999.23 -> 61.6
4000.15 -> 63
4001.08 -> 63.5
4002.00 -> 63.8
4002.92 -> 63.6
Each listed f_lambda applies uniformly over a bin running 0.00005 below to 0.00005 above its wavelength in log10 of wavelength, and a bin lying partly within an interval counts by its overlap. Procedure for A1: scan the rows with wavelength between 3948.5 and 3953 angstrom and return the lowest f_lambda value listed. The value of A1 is 46.3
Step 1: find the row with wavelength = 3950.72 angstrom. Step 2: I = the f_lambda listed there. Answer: 48.7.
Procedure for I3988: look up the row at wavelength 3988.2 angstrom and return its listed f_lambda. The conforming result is 57.7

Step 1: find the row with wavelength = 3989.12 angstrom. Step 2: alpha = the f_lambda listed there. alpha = 59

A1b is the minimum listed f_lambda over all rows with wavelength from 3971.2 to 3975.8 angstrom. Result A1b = 22.8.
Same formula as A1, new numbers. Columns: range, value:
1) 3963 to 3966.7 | 19.9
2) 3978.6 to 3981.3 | 54.4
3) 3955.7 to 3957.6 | 47.7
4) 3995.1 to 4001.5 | 56.8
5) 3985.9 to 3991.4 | 55.2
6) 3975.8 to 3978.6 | 44.9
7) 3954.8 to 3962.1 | 34.5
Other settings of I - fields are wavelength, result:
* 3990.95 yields 60.4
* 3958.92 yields 46.5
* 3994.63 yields 58.3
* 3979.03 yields 54.4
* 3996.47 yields 56.8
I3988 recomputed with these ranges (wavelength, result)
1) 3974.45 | 36.3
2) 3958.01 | 47.2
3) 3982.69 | 53.7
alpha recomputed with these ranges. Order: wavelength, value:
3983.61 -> 53.3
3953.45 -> 51.1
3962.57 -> 31.6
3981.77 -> 54.9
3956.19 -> 49.2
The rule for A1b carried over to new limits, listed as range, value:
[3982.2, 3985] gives 53.3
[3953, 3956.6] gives 49.2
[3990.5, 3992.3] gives 60.4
